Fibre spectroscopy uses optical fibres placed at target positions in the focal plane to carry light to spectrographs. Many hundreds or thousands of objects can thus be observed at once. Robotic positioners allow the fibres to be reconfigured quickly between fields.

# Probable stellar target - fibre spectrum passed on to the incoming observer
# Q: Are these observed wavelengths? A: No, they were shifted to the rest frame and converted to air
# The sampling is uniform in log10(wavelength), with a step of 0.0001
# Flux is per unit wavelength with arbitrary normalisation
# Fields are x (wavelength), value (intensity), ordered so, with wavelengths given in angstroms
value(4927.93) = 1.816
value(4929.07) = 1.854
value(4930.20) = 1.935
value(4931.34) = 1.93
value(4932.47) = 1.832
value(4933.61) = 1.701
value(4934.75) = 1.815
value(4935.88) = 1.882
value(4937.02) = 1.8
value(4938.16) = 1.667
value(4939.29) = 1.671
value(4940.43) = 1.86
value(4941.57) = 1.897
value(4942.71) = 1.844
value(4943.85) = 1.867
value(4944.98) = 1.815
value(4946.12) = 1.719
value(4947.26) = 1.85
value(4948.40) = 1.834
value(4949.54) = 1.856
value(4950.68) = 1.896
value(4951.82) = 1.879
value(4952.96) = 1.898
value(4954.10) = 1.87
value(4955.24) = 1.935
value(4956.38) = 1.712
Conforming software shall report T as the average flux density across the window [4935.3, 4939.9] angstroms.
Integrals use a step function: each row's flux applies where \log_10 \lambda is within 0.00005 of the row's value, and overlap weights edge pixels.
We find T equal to 1.76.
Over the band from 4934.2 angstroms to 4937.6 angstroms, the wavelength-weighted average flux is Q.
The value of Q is 1.83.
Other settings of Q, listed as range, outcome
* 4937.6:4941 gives 1.73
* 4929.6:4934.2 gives 1.85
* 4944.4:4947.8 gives 1.8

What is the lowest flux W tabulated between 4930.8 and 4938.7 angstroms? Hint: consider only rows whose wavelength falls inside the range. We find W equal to 1.667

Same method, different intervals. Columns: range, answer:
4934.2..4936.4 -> 1.815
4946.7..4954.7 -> 1.834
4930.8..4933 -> 1.832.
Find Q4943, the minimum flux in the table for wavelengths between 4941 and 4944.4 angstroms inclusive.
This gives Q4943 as 1.844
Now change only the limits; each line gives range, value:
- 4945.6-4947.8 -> 1.719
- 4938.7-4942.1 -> 1.671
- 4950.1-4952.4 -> 1.879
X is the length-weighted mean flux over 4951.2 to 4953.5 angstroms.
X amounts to 1.89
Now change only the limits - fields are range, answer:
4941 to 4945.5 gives 1.86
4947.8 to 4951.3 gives 1.86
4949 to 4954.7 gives 1.88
